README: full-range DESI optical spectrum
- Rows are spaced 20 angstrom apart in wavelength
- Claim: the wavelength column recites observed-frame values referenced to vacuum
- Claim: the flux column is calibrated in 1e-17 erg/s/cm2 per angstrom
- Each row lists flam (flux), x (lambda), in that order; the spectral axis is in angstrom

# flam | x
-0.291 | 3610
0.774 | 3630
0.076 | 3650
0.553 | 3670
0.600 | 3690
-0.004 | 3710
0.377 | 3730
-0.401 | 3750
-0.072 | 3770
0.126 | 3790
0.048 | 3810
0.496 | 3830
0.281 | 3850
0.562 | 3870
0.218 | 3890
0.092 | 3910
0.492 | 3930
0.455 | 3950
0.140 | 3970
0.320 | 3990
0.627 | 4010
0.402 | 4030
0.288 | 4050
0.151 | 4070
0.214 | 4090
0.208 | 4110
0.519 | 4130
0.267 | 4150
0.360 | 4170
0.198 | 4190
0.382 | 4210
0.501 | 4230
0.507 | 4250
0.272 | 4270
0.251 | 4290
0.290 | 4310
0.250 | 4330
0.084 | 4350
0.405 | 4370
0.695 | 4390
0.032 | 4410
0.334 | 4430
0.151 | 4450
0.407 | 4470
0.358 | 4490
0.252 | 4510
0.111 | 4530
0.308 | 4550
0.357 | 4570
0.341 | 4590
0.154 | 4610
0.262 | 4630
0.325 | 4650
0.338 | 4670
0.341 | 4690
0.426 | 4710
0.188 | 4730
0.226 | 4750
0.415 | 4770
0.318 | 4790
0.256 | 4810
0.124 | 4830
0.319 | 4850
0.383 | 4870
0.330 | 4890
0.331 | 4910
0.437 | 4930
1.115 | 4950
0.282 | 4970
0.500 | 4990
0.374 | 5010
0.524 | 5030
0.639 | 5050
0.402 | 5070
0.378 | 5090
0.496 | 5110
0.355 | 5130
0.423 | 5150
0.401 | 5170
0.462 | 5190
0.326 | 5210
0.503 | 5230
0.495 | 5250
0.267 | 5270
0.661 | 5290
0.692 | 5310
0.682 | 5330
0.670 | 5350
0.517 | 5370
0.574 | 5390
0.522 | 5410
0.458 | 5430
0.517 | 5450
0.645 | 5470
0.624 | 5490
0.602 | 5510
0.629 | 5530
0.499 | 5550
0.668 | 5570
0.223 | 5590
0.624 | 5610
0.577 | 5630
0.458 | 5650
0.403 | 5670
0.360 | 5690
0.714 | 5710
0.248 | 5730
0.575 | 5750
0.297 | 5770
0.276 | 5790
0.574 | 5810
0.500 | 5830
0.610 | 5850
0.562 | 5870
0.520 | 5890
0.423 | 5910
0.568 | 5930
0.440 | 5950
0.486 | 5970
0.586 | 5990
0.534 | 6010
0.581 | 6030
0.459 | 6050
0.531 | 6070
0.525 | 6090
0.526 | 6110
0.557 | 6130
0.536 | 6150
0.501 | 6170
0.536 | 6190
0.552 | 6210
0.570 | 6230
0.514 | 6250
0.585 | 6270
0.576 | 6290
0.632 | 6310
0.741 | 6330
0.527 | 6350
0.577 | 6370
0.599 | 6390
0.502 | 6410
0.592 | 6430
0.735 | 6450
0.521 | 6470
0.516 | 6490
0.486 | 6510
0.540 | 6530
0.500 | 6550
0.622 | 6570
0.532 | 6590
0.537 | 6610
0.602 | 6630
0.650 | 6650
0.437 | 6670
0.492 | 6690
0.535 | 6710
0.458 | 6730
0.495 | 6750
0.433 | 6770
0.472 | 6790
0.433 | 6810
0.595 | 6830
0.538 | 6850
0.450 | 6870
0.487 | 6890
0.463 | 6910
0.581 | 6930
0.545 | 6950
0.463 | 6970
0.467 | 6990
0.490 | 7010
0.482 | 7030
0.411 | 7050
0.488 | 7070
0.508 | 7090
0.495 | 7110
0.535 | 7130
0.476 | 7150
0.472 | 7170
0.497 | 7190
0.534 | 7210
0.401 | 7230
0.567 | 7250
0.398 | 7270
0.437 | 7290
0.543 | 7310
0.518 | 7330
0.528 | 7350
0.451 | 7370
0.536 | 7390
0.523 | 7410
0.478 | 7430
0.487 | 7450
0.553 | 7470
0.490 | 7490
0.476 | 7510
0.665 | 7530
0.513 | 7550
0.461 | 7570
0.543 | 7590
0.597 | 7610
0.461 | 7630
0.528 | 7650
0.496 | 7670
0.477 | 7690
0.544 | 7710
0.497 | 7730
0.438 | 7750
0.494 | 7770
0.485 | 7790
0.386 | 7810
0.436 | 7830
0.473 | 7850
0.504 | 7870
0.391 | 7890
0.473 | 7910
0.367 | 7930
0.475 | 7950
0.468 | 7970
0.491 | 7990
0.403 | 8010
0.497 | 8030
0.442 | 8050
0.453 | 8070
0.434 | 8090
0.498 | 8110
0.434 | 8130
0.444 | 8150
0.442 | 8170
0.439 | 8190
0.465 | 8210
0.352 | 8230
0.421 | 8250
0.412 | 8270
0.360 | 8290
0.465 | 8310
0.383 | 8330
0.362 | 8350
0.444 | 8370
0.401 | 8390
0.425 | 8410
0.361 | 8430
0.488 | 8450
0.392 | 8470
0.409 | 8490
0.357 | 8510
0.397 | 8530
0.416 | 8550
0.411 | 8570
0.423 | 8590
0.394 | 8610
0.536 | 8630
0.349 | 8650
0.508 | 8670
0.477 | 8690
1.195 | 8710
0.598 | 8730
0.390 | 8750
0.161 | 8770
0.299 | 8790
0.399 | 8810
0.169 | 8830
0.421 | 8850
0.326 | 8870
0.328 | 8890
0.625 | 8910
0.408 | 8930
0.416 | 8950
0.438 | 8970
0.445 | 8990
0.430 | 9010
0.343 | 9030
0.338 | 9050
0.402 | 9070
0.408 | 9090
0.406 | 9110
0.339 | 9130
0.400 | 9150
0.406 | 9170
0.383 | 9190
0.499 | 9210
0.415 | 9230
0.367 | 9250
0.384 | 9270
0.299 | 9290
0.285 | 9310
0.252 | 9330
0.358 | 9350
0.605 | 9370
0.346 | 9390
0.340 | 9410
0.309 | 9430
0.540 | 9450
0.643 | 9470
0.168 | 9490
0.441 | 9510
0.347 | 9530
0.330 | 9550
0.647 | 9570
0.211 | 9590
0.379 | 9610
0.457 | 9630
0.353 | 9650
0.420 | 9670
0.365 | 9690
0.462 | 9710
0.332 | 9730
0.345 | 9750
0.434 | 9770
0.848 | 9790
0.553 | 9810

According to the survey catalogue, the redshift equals 0.33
